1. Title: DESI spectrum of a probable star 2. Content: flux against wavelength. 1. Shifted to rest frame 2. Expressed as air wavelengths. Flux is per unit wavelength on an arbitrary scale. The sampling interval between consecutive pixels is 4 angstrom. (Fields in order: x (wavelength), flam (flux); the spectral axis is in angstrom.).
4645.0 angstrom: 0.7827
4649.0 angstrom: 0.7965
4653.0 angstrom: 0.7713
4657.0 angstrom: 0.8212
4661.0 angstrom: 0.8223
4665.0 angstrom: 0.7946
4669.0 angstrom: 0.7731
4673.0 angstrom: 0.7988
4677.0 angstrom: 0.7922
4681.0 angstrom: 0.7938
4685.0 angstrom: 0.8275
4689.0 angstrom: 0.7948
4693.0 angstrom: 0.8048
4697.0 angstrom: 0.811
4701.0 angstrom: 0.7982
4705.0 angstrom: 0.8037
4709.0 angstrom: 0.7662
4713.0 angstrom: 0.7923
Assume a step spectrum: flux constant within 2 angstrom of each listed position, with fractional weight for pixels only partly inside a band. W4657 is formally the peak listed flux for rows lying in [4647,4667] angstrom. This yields 0.8223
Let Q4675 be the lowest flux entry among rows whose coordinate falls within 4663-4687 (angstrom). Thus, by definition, 0.7731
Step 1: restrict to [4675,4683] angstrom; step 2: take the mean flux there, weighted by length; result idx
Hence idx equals 0.793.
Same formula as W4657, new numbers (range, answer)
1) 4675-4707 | 0.8275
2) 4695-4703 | 0.811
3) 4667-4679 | 0.7988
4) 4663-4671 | 0.7946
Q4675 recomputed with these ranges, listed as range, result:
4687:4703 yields 0.7948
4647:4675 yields 0.7713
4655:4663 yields 0.8212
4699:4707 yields 0.7982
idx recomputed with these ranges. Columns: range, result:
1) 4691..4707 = 0.804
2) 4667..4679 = 0.788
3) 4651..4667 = 0.802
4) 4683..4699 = 0.81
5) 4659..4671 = 0.797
